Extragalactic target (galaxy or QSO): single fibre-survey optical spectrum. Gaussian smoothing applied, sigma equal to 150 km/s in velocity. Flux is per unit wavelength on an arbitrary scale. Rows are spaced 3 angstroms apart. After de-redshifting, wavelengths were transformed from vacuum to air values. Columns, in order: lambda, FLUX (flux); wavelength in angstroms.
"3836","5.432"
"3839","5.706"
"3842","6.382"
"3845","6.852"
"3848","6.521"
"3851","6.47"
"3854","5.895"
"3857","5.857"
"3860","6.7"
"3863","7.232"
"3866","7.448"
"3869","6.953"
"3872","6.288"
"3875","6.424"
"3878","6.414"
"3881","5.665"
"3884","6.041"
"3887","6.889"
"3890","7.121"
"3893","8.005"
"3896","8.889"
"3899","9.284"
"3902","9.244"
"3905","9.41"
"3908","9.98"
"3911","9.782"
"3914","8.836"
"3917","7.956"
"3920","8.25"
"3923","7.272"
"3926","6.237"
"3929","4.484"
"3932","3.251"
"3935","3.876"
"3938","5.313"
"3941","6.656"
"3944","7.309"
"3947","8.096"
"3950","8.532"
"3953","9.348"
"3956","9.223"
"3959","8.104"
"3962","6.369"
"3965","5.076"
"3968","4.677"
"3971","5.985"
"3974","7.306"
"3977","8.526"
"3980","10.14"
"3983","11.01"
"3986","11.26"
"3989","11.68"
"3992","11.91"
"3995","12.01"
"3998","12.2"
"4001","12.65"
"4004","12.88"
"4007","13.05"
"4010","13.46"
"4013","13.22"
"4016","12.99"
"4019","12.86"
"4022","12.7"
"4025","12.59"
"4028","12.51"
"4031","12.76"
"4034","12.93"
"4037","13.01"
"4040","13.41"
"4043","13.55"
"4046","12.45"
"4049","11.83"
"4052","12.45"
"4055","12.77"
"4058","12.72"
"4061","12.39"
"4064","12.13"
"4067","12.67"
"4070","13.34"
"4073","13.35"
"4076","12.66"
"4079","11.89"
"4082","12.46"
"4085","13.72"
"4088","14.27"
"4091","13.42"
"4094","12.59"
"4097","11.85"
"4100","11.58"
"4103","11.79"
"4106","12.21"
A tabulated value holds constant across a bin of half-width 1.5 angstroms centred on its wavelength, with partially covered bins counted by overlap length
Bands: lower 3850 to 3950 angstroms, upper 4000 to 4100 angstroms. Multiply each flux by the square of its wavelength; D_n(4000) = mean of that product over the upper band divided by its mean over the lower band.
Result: 1.9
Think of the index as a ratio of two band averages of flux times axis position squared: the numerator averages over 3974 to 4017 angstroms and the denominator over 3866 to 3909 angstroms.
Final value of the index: 1.64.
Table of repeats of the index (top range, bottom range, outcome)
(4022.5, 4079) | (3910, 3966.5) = 1.92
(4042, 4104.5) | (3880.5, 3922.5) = 1.67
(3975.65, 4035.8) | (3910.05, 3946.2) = 1.93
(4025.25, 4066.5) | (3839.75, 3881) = 2.14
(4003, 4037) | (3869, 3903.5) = 1.90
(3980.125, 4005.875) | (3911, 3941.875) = 1.93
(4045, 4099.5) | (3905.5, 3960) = 1.84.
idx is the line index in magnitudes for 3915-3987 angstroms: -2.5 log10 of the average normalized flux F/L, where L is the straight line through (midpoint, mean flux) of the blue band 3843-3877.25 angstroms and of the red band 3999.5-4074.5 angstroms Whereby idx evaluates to 0.33 mag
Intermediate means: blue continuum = 6.6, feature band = 7.24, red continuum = 12.8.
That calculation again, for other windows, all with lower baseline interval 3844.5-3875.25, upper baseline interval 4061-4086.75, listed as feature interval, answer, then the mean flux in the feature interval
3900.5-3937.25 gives 0.12 mag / 7.34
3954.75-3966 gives 0.29 mag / 7.24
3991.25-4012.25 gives -0.18 mag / 12.6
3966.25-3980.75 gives 0.36 mag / 7.14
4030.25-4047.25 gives -0.11 mag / 13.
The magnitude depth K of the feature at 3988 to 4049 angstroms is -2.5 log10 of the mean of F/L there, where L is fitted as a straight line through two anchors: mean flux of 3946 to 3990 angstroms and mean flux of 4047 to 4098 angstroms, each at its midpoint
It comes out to -0.22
